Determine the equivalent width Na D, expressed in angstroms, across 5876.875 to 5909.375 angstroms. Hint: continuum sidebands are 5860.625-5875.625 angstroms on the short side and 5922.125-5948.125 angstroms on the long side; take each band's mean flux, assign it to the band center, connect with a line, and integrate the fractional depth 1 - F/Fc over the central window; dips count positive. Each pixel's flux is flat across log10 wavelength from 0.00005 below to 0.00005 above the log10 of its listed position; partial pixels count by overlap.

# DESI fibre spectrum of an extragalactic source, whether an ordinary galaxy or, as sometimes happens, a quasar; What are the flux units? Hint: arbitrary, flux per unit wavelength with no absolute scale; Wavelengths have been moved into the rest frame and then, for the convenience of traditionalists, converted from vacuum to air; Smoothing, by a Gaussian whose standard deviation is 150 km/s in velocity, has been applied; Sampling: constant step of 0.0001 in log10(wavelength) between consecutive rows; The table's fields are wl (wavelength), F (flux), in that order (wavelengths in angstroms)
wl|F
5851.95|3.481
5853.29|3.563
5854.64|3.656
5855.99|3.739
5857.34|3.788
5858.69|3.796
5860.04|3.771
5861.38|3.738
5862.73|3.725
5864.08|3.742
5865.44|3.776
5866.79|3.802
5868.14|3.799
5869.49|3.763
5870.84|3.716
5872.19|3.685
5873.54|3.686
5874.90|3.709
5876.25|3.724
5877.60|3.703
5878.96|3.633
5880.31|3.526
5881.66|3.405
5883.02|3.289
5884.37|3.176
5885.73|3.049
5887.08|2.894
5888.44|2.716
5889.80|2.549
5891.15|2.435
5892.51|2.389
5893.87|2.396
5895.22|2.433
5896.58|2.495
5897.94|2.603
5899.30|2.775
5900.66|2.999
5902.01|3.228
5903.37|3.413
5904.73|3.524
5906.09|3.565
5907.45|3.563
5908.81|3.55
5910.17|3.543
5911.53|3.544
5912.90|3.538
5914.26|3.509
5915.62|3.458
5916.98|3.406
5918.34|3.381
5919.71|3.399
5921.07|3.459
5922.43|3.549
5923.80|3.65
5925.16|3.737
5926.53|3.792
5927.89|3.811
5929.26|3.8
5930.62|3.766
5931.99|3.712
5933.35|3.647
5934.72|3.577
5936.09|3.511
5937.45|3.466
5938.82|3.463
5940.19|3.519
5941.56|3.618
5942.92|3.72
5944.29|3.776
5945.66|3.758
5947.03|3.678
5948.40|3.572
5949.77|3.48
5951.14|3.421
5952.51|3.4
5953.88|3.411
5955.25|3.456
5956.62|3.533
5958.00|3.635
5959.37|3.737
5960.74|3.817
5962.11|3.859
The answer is 5.8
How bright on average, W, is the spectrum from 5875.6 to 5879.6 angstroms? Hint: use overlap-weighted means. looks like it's 3.68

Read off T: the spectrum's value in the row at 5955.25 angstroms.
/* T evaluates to 3.456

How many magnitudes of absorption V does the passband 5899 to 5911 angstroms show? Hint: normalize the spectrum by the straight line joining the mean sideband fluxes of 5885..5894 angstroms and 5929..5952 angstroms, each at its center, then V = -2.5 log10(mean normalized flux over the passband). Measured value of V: -0.15 mag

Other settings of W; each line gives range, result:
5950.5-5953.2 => 3.41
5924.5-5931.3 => 3.78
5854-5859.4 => 3.74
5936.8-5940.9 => 3.48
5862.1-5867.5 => 3.76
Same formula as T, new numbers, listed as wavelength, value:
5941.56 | 3.618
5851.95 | 3.481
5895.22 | 2.433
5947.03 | 3.678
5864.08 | 3.742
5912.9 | 3.538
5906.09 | 3.565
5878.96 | 3.633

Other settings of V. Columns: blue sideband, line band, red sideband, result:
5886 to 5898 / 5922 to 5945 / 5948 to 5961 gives -0.14 mag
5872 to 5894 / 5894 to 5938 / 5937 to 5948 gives 0.01 mag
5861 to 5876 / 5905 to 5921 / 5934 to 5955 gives 0.04 mag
